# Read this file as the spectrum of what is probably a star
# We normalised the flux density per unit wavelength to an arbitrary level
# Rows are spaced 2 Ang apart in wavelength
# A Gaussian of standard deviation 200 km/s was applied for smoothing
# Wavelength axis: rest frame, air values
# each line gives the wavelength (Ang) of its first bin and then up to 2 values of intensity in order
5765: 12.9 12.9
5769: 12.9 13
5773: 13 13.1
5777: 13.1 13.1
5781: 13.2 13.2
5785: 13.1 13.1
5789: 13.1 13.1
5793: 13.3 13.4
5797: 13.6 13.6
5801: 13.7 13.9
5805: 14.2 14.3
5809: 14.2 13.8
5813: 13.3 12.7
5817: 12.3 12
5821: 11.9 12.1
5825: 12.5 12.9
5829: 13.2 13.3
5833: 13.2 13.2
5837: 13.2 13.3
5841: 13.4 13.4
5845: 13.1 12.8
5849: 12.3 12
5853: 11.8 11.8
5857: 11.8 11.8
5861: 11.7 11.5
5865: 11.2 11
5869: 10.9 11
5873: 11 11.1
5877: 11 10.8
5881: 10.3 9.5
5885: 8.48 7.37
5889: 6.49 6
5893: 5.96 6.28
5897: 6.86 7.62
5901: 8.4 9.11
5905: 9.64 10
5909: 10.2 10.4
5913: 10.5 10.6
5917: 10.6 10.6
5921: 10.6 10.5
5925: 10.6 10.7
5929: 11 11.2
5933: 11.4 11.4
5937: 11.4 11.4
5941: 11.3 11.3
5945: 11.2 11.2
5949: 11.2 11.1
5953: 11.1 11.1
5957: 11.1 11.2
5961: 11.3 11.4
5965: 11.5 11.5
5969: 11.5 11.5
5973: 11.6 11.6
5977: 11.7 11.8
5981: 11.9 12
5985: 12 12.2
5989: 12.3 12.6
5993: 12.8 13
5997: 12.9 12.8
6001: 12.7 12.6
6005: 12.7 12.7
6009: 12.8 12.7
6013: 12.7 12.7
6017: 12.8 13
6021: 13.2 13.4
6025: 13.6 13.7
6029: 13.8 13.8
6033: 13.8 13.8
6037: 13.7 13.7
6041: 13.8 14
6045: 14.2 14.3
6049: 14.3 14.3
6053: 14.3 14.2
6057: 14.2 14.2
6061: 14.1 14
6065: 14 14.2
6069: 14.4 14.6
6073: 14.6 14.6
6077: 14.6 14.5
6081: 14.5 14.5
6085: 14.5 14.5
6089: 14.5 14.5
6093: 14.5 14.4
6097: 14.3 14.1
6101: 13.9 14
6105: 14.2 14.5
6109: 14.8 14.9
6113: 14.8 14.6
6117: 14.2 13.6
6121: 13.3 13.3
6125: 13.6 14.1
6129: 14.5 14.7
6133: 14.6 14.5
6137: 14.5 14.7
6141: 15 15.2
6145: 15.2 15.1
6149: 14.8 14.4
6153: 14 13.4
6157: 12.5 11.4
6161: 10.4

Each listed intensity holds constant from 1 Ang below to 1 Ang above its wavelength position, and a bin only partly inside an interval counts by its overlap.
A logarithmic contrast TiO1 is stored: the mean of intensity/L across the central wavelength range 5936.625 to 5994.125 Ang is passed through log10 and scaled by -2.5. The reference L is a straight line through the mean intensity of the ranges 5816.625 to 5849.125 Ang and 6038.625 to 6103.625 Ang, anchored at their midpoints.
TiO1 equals 0.18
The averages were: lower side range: 12.9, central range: 11.6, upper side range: 14.3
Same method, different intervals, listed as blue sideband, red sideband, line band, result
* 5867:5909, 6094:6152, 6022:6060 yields -0.12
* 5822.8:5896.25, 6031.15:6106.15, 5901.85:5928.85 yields 0.16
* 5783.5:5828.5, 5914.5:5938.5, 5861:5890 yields 0.17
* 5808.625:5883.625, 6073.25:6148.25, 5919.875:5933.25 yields 0.19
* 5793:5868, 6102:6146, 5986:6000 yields 0.08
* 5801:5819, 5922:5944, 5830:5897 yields 0.15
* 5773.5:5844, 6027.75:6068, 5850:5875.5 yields 0.17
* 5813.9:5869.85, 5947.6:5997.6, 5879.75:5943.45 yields 0.24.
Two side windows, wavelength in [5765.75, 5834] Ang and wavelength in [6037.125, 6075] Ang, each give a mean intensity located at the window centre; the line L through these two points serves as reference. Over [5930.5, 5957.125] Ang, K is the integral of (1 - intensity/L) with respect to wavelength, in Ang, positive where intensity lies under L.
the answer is 4.8 Ang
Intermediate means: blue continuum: 13.2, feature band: 11.2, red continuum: 14.2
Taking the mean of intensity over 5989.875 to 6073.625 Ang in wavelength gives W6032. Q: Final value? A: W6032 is 13.6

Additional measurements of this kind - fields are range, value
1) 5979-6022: 12.6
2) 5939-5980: 11.4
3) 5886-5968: 10.1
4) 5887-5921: 8.72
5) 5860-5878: 11.2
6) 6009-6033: 13.2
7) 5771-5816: 13.4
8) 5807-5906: 11.1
